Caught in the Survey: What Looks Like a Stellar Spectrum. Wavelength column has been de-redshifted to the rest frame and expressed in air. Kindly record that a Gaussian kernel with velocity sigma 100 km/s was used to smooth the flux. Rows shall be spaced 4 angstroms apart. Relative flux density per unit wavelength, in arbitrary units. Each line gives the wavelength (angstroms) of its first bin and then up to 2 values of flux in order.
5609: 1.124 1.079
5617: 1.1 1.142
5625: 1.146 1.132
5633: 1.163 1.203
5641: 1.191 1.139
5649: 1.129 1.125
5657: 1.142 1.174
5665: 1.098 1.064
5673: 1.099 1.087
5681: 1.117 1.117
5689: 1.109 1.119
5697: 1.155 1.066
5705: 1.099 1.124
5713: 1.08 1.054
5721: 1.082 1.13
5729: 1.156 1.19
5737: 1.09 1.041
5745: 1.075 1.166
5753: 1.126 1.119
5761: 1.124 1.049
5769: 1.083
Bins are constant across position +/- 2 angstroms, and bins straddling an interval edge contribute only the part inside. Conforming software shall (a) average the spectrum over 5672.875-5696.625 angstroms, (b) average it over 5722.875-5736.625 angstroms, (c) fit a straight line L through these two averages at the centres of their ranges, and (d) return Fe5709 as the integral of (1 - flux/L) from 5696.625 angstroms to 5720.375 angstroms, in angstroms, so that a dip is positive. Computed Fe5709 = 0.8 angstroms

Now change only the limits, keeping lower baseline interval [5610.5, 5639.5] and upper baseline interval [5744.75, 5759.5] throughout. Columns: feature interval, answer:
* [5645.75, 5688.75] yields 0.7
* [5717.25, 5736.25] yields 0.0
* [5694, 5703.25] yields 0.2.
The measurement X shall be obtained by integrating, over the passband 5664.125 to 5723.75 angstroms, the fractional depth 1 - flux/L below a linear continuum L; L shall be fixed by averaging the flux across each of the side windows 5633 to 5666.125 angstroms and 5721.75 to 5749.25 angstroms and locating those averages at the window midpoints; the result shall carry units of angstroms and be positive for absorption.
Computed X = 1.9 angstroms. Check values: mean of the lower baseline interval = 1.15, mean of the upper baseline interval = 1.12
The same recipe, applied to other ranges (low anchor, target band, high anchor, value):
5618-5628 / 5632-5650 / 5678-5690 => -0.6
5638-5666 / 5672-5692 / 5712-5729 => 0.3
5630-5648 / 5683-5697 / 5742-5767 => 0.3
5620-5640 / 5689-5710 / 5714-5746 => 0.2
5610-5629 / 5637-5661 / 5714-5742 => -0.8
